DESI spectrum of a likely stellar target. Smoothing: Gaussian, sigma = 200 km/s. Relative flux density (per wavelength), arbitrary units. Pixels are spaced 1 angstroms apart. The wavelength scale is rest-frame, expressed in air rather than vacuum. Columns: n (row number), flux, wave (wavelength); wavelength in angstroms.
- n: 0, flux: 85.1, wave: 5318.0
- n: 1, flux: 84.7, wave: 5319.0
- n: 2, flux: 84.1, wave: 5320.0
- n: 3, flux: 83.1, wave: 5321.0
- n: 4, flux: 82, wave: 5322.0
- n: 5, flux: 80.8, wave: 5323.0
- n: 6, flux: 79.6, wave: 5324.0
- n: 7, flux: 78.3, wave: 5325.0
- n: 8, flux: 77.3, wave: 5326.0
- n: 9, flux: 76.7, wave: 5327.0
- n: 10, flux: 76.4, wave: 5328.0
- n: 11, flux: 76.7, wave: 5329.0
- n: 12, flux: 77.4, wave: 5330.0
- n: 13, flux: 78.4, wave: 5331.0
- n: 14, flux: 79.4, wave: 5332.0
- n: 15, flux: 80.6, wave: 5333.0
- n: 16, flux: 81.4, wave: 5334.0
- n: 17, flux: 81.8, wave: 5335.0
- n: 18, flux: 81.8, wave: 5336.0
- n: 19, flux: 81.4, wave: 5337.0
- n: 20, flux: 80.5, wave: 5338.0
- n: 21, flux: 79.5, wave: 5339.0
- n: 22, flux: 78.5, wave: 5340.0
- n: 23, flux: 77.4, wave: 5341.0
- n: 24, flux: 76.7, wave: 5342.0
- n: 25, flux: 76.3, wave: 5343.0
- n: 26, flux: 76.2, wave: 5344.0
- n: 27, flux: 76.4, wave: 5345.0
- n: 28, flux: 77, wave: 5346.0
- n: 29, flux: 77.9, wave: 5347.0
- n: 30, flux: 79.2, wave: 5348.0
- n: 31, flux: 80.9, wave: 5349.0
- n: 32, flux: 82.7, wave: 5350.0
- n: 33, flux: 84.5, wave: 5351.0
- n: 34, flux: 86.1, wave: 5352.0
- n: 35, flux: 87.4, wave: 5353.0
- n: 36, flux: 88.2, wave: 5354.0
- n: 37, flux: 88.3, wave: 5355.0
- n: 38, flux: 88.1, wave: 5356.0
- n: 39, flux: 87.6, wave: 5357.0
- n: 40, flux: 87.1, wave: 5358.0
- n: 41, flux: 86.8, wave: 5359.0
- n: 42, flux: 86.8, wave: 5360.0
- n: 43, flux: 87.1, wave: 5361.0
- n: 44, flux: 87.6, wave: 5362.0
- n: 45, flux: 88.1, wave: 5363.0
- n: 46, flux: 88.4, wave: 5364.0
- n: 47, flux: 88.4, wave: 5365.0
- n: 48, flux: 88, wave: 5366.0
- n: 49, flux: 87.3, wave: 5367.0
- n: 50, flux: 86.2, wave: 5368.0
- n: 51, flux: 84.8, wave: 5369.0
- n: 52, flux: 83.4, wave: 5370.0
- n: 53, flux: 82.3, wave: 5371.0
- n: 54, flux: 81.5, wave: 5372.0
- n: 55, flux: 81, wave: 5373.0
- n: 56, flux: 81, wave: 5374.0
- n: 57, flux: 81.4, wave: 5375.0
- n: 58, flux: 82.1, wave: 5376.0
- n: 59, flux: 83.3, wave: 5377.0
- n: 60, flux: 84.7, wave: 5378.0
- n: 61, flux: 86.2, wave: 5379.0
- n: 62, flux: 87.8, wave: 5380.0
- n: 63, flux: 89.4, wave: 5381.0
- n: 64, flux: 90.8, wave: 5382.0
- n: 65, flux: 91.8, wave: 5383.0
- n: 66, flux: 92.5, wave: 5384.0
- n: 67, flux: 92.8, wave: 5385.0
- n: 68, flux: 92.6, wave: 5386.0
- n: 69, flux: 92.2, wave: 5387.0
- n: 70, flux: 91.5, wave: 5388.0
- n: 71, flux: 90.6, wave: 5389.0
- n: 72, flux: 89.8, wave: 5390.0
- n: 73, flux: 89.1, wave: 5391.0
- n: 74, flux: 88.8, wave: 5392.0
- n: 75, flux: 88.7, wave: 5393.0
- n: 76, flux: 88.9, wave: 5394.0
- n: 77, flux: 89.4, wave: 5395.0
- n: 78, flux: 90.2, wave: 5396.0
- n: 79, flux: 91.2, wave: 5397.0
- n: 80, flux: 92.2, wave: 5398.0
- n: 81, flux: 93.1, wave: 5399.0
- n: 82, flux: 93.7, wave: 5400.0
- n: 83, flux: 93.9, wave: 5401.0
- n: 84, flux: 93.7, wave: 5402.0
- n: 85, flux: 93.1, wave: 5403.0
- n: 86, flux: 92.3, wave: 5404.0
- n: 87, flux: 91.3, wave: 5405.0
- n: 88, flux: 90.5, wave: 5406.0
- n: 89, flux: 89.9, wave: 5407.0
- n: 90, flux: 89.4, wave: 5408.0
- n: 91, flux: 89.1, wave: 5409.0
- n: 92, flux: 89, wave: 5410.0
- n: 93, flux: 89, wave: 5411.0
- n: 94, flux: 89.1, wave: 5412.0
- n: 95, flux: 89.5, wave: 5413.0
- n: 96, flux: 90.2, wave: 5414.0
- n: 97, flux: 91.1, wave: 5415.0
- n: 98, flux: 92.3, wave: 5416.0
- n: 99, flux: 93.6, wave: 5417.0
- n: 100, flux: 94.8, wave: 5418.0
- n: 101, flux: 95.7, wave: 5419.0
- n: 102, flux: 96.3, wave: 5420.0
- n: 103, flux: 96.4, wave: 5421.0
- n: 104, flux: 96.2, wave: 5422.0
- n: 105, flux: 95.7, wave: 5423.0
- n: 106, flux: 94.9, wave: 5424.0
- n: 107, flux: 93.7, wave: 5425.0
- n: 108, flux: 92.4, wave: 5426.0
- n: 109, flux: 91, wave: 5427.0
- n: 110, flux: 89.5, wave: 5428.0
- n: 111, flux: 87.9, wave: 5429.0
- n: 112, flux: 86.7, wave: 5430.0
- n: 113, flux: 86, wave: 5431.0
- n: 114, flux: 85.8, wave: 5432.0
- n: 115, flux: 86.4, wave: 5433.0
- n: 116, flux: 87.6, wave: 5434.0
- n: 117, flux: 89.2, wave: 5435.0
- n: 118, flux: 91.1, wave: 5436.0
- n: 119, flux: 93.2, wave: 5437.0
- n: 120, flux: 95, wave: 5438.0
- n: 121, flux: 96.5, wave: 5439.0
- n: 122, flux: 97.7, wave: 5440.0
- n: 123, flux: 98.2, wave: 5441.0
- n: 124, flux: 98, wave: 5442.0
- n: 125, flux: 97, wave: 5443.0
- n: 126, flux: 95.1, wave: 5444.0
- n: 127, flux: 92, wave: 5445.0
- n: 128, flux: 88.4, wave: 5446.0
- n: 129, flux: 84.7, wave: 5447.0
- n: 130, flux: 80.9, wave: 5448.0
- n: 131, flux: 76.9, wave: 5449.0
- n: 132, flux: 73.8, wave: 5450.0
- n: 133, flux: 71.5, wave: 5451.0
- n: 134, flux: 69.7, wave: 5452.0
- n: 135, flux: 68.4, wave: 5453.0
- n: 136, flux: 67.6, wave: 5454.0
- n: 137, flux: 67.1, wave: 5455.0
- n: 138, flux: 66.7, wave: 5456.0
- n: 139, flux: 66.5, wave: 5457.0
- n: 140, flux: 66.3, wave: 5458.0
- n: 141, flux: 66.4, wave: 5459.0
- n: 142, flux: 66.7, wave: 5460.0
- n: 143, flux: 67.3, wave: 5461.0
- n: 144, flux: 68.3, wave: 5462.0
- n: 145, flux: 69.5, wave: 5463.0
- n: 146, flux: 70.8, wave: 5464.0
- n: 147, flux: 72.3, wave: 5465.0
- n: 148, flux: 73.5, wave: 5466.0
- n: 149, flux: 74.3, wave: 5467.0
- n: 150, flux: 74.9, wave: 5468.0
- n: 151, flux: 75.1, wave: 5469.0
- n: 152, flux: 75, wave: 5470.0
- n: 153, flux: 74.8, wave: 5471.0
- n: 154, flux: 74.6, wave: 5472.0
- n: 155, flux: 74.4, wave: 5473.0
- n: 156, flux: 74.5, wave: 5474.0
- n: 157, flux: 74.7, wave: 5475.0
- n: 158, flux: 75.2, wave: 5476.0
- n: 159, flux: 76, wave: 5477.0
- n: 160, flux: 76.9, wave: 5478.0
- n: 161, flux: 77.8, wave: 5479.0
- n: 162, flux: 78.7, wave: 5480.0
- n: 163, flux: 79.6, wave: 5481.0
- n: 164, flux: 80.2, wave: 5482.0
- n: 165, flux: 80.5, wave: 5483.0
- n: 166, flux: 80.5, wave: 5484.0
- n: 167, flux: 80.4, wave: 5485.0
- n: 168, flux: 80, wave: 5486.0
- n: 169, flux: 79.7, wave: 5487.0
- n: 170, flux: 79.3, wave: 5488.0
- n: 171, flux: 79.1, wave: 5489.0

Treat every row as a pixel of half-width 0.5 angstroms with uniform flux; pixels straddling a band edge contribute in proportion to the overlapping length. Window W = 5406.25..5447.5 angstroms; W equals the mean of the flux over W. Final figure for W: 91.8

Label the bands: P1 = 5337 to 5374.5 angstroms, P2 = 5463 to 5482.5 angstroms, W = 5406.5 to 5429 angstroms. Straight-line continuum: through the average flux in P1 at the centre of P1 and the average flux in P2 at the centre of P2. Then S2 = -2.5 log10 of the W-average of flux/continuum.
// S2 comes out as -0.166 mag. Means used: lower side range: 83.4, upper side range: 75.3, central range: 92.1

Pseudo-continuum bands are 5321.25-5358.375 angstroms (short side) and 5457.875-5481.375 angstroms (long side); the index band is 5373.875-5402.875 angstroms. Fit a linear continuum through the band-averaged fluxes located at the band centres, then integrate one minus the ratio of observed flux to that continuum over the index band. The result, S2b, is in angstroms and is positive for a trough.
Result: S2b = -4.34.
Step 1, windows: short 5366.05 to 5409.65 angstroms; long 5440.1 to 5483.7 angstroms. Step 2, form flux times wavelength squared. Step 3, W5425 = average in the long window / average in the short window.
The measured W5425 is 0.89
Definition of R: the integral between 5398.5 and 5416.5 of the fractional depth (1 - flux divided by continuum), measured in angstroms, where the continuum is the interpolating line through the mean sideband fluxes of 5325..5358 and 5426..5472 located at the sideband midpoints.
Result -2.4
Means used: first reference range 80.6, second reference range 80.5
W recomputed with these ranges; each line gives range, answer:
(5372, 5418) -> 89.6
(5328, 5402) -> 85.2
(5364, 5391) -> 87.1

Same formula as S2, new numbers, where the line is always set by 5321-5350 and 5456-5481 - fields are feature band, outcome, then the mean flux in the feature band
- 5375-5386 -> -0.15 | 88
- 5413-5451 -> -0.22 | 90.9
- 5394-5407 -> -0.21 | 91.8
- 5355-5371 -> -0.12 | 86.9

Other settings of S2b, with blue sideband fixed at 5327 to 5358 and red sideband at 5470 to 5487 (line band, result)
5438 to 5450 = -1.9 angstroms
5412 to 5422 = -1.8 angstroms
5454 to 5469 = 1.6 angstroms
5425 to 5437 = -1.6 angstroms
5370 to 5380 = -0.4 angstroms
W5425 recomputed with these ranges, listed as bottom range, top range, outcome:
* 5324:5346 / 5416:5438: 1.21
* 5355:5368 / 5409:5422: 1.08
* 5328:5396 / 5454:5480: 0.89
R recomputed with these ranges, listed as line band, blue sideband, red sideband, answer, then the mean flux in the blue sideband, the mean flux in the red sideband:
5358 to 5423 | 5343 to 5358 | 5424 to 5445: -1.7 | 82.8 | 92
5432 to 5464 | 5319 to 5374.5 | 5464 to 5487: -1.2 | 82.2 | 76.5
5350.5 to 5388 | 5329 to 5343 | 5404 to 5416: -1.2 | 79.4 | 90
